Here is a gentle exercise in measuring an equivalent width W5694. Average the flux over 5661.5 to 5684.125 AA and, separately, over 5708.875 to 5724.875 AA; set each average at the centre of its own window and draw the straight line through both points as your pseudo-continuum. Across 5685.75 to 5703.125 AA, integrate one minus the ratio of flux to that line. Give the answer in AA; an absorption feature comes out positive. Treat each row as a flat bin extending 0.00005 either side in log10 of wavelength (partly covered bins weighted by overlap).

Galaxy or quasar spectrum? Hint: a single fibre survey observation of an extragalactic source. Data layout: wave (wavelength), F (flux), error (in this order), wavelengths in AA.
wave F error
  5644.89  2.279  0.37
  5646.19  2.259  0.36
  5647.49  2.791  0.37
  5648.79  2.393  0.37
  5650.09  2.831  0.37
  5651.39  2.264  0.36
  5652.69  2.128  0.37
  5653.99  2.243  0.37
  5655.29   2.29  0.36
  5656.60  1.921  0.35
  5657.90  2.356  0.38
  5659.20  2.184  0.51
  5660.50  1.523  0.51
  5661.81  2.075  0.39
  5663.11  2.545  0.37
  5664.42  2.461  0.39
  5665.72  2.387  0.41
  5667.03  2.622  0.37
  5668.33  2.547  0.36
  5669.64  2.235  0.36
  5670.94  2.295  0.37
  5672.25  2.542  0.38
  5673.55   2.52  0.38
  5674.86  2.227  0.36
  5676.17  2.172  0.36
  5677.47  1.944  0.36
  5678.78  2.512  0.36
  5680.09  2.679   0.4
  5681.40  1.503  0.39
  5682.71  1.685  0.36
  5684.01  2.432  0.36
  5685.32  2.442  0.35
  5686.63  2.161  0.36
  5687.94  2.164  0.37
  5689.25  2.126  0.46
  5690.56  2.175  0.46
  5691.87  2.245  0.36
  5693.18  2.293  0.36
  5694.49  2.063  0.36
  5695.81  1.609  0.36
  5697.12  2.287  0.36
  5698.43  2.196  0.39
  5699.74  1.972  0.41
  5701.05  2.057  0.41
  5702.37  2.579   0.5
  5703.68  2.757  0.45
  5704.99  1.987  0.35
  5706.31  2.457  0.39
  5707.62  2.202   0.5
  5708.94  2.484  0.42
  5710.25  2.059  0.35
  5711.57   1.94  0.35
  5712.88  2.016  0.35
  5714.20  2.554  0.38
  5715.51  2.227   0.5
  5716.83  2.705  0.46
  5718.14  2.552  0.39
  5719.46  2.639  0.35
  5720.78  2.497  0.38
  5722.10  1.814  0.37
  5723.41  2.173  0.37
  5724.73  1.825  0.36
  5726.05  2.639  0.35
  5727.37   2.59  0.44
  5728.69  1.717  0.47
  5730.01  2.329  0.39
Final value 1.0 AA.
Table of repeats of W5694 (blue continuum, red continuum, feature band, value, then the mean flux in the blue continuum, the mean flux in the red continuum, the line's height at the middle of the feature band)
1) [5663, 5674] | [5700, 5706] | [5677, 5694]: 1.48 AA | 2.46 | 2.33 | 2.39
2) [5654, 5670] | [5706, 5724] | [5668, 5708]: 1.02 AA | 2.26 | 2.31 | 2.28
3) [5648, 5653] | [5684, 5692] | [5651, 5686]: 1.32 AA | 2.44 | 2.23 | 2.34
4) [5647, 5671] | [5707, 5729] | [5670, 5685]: 0.48 AA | 2.32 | 2.28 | 2.31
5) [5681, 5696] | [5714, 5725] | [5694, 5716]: 0.24 AA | 2.1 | 2.34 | 2.23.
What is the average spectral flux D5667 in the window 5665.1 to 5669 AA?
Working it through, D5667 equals 2.52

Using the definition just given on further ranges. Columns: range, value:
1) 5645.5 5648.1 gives 2.52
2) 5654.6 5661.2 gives 2.06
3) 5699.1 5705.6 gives 2.27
